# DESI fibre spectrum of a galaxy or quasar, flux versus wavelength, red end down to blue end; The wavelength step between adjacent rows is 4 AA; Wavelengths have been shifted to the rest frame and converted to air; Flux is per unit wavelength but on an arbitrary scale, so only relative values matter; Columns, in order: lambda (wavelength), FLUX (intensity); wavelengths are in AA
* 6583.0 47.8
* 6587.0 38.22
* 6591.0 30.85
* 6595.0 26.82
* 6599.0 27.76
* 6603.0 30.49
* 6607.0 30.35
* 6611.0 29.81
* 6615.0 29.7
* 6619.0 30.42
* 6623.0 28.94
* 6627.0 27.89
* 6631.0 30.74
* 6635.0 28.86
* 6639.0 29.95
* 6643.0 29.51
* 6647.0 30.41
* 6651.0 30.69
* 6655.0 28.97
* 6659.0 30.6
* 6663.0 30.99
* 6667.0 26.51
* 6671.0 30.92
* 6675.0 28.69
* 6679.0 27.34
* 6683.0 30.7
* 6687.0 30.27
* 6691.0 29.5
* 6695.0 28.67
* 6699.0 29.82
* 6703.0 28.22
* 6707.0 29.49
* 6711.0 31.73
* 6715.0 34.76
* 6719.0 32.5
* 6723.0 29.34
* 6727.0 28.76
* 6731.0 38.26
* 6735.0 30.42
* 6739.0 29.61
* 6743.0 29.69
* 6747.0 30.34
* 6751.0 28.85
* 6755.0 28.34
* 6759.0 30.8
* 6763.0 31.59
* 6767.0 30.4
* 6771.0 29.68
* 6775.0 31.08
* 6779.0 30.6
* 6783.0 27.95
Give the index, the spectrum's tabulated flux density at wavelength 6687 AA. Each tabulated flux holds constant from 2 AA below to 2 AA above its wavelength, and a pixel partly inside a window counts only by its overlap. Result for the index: 30.27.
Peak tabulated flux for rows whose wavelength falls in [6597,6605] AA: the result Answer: 30.49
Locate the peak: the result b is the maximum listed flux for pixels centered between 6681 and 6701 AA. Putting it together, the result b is 30.7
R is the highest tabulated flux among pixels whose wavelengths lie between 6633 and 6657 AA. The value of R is 30.69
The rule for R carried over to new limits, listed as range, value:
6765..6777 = 31.08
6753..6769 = 31.59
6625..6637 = 30.74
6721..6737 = 38.26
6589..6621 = 30.85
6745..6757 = 30.34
